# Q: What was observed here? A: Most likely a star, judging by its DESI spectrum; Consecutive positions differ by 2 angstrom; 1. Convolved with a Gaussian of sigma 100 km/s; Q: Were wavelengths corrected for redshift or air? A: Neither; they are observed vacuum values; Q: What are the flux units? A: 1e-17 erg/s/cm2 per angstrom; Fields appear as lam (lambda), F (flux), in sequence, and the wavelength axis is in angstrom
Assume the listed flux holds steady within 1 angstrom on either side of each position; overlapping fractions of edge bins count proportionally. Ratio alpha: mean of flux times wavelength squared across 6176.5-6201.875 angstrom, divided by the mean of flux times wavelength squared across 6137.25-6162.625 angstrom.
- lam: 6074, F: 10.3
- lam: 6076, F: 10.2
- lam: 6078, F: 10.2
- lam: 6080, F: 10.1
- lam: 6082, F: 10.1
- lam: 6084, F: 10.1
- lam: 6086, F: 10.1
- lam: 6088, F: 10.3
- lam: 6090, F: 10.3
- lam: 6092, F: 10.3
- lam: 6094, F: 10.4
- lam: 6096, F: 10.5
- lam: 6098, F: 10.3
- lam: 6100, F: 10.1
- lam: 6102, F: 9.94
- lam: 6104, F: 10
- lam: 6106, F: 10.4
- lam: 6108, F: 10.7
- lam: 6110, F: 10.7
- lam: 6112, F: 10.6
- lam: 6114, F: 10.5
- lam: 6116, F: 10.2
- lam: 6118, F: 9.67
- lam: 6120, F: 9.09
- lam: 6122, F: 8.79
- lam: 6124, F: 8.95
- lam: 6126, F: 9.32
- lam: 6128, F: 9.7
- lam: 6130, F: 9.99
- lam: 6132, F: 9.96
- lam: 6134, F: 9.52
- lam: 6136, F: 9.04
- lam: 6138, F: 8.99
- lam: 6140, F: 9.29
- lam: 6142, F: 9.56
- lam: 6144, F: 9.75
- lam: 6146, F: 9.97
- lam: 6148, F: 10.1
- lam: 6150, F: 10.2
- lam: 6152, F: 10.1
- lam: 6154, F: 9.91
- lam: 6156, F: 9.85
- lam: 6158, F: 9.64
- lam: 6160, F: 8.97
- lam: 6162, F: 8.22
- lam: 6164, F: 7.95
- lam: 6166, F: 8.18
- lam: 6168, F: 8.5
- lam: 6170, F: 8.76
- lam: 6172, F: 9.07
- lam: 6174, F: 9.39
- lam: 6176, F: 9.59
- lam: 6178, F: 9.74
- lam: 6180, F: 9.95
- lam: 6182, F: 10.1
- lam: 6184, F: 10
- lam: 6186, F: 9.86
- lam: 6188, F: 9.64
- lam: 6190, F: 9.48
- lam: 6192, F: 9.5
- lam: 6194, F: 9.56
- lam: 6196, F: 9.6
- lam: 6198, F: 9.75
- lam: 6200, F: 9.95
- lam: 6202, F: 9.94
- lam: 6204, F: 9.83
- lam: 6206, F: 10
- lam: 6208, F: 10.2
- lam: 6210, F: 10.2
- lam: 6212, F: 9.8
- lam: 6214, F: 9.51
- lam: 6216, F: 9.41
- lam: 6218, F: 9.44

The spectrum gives 1.03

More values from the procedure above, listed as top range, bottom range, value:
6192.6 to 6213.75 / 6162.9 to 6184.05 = 1.09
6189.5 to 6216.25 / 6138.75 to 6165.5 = 1.05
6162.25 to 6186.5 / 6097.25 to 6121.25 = 0.93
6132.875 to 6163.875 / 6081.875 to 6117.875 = 0.94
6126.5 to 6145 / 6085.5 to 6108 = 0.94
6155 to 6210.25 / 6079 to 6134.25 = 0.97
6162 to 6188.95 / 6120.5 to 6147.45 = 0.99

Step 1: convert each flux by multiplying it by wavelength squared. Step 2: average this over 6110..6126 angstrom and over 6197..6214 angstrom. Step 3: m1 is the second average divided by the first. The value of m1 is 1.1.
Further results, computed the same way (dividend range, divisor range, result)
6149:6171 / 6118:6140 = 0.98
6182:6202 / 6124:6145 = 1.05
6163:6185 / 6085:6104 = 0.92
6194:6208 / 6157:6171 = 1.16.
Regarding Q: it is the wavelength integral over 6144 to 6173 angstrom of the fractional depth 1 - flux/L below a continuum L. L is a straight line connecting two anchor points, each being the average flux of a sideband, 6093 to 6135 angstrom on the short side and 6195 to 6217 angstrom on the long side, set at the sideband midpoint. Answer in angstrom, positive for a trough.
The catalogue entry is 1.9 angstrom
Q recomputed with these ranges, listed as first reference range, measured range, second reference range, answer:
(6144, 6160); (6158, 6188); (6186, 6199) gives 1.7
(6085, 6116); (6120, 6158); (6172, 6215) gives 1.9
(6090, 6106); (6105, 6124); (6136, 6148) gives -0.1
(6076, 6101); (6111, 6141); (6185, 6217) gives 1.5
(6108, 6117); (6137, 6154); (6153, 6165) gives -0.5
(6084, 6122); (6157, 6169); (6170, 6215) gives 1.6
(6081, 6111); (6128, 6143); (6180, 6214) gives 0.9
